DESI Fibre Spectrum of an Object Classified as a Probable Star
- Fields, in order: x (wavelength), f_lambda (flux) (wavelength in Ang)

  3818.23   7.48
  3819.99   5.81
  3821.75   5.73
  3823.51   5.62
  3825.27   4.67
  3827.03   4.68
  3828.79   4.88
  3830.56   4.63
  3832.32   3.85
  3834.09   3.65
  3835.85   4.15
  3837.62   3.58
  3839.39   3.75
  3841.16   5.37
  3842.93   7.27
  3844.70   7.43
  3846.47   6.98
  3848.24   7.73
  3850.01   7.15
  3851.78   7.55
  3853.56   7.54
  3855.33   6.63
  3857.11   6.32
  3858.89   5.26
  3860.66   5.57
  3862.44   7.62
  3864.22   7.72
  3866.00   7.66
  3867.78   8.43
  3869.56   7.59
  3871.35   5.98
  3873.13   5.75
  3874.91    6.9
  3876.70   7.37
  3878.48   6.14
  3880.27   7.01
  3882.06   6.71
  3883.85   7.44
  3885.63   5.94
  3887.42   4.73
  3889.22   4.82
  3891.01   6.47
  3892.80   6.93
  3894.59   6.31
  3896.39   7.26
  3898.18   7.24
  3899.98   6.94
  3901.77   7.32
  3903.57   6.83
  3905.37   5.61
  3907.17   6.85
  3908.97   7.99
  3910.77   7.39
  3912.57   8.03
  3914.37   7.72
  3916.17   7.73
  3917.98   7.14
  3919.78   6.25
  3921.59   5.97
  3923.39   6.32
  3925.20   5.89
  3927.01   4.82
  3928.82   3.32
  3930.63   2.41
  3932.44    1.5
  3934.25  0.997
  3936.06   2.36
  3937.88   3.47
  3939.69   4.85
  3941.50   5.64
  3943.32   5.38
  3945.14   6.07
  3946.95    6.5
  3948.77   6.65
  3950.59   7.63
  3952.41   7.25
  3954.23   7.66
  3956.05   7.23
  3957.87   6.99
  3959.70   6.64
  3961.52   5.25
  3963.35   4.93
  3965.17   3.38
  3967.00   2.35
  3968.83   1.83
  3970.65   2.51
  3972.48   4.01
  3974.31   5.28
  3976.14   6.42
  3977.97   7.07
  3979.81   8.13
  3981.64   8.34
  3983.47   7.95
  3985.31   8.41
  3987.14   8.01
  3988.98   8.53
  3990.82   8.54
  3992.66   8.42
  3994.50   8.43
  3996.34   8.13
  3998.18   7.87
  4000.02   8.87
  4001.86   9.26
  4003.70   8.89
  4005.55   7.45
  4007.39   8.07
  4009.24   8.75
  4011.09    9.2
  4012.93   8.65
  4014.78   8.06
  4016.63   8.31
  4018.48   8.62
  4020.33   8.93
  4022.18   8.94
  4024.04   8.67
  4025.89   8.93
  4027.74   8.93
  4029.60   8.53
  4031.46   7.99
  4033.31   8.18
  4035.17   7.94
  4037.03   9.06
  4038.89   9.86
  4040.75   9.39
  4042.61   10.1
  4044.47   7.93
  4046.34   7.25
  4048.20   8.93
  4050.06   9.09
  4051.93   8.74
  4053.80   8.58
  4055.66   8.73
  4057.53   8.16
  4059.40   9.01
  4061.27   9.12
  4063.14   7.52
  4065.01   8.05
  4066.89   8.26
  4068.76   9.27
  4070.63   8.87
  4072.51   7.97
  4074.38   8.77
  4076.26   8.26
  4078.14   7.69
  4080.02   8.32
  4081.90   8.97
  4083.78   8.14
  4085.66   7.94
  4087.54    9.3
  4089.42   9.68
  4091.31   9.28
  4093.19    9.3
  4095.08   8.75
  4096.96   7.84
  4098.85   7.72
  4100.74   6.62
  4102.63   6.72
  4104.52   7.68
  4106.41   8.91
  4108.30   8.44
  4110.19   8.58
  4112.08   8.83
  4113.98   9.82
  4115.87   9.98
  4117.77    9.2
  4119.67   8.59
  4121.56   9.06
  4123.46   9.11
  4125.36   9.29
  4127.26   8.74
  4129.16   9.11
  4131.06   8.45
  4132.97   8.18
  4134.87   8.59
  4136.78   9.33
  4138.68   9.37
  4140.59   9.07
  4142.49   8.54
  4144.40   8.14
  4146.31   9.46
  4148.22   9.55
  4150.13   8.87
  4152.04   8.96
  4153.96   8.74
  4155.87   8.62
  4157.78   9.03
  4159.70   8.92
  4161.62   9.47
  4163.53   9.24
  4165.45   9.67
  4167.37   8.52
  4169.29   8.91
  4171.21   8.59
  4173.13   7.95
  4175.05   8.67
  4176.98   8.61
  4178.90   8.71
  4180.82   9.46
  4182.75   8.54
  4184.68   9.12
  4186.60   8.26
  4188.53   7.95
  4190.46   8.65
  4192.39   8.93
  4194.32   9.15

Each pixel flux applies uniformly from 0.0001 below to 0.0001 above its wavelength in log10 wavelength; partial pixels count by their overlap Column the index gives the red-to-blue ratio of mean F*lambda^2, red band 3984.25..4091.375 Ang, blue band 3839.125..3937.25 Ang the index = 1.47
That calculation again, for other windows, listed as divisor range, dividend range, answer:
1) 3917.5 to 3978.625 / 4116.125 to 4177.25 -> 1.95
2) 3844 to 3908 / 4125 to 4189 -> 1.50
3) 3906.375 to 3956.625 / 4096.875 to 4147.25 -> 1.66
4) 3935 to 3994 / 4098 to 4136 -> 1.53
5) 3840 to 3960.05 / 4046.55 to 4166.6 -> 1.53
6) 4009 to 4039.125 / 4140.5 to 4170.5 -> 1.11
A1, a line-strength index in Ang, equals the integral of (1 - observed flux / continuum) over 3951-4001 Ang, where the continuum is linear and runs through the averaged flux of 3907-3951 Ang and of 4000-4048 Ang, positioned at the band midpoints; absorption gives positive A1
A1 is 3.3 Ang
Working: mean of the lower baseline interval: 5.51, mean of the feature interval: 6.63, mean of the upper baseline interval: 8.65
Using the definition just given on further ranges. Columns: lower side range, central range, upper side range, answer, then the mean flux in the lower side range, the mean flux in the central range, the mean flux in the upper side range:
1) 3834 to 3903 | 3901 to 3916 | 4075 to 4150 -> -0.8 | 6.5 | 7.24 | 8.68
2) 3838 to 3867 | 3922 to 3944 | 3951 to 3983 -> 7.5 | 6.68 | 3.94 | 5.67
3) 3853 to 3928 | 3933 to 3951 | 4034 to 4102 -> 6.1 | 6.71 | 4.82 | 8.56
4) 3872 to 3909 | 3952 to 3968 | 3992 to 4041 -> 4.2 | 6.56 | 5.67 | 8.6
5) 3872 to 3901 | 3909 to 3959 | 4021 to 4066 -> 10.0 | 6.5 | 5.72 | 8.65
